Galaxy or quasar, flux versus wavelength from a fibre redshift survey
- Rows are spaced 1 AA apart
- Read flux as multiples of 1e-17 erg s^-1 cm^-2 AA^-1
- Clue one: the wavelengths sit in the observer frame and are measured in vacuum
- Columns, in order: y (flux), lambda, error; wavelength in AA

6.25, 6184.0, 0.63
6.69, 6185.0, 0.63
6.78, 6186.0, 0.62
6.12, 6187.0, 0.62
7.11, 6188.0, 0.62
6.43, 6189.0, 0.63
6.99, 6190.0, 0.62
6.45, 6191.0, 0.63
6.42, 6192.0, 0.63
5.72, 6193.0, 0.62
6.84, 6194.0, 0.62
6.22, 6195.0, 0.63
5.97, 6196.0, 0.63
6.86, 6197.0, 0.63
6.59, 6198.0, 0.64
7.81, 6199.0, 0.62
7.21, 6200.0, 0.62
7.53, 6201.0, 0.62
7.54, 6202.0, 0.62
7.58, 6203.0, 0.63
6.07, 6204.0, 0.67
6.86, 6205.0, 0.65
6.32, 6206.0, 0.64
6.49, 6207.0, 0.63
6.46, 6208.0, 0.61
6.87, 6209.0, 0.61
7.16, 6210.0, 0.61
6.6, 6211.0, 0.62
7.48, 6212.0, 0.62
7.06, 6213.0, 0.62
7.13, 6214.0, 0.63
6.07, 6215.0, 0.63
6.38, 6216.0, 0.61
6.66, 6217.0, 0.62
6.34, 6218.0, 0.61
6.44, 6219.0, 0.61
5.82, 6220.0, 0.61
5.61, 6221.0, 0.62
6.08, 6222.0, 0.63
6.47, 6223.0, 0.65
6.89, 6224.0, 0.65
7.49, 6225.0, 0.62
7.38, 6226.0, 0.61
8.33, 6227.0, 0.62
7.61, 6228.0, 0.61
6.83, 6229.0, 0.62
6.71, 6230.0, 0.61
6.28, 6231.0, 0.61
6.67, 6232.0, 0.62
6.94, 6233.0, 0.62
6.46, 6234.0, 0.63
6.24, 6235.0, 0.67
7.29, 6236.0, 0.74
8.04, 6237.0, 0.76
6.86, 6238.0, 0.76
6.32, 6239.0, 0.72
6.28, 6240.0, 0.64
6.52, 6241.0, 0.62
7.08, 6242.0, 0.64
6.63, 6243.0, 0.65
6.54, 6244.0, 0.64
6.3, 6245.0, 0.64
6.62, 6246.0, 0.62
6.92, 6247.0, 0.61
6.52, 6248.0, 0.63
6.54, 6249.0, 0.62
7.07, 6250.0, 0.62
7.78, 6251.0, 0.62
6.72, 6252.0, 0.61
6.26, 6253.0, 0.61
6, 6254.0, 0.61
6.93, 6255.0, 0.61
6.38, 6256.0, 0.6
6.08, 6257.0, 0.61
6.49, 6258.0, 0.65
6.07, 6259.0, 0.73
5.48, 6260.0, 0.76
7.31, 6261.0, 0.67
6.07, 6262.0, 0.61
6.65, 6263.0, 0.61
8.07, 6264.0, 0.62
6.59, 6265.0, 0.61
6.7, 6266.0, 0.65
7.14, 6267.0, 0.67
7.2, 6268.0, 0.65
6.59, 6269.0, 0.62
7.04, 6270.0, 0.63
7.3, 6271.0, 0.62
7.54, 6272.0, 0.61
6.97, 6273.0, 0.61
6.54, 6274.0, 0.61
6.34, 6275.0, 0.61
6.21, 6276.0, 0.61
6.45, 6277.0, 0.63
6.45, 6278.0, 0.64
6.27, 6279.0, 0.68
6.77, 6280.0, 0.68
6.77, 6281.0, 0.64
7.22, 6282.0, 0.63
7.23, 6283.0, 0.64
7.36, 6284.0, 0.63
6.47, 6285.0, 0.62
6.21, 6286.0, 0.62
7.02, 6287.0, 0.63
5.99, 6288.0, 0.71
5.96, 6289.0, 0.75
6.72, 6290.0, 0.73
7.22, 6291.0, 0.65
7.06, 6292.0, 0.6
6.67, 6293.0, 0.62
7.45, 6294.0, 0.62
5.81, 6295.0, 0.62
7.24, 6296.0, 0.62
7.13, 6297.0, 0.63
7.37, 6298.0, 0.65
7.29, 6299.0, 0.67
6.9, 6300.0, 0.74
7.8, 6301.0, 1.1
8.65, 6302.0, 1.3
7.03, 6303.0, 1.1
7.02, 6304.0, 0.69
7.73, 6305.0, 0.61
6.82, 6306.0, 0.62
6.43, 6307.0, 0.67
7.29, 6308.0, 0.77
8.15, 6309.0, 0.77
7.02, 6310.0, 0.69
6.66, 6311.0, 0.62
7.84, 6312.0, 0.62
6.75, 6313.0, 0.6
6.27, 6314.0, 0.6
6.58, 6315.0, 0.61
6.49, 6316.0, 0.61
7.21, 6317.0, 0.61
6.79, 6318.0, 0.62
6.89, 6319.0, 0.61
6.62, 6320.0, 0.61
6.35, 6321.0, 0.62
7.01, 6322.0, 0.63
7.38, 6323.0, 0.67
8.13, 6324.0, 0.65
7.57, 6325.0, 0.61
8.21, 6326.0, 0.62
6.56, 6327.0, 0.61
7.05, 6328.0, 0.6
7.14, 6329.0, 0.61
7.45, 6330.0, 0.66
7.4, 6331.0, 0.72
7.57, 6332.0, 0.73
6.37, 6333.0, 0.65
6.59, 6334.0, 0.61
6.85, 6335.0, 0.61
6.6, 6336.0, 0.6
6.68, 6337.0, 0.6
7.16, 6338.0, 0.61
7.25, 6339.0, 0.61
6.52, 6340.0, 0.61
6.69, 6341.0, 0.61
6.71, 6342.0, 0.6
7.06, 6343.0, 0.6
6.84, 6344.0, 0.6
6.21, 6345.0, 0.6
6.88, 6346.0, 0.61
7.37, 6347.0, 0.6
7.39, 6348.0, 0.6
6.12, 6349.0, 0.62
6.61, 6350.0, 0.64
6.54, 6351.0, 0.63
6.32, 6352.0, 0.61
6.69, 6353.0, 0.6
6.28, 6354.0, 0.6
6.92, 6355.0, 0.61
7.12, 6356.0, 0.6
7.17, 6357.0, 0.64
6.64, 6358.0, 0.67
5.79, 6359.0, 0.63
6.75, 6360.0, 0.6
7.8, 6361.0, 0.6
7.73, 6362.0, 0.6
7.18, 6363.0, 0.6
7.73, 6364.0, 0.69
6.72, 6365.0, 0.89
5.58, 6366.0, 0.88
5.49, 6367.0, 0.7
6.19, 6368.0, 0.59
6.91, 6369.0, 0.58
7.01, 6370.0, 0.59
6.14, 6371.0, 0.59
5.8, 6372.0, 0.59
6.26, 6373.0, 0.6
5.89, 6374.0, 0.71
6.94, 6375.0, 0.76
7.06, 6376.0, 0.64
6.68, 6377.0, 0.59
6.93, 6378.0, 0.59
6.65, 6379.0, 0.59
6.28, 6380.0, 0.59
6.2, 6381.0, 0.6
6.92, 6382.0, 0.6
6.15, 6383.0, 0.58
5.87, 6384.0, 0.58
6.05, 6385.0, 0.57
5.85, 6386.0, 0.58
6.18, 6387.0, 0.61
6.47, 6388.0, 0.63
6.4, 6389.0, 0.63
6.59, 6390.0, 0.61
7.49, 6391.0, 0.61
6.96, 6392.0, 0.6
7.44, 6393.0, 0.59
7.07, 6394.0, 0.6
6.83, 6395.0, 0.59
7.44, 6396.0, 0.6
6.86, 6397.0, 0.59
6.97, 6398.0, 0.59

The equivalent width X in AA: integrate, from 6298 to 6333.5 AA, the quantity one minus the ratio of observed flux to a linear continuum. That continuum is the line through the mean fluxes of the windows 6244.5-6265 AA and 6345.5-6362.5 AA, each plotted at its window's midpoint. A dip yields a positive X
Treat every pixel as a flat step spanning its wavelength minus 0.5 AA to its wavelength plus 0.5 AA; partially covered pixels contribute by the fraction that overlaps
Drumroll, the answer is -2.2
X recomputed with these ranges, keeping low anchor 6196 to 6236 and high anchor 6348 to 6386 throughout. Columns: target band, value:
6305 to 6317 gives -0.59 AA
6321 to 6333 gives -1.24 AA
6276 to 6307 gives -1.07 AA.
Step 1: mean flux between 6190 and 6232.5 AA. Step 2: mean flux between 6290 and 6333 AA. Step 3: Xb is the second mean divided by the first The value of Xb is 1.1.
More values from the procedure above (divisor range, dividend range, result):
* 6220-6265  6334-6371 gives 1.01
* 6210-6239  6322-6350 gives 1.03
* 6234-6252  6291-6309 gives 1.06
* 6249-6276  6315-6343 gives 1.04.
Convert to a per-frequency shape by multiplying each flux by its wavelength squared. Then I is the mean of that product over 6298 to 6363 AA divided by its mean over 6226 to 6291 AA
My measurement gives 1.1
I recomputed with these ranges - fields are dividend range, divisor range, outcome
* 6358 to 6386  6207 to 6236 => 1.02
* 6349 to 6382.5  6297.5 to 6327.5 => 0.94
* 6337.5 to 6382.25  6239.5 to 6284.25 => 1.03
